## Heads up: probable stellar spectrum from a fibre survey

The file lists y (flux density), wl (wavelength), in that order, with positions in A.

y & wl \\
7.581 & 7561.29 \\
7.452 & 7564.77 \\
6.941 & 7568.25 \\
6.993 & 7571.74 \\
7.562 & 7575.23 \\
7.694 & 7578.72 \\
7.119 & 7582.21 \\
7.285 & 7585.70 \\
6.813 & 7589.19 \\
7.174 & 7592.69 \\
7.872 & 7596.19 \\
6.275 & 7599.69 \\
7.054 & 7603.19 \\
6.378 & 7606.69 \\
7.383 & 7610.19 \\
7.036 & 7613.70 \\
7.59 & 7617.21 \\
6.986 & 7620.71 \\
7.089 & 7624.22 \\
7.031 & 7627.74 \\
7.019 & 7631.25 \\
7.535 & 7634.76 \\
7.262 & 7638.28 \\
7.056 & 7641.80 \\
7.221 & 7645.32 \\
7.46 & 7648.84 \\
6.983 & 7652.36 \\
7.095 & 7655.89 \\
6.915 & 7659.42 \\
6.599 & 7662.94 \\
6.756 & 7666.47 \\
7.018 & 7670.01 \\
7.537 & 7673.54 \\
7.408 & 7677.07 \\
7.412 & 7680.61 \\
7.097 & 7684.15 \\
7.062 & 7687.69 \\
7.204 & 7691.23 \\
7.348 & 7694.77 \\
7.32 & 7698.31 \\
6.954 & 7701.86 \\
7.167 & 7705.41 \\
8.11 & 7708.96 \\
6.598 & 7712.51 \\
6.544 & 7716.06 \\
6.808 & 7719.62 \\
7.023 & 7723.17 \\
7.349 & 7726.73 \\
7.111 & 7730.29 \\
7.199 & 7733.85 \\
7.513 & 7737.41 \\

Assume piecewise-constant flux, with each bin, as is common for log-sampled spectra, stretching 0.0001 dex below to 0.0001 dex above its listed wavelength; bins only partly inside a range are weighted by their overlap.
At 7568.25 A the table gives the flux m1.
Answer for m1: 6.941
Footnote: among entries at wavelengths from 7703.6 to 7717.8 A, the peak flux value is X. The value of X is 8.11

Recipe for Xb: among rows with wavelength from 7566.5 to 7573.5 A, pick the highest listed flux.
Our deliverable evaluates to 6.993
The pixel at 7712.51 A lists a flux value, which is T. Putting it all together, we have 6.598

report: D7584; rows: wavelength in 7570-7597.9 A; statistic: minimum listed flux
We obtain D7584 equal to 6.813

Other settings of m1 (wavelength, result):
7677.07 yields 7.408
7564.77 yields 7.452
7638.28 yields 7.262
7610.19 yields 7.383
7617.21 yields 7.59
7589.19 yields 6.813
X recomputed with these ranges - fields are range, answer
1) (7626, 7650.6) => 7.535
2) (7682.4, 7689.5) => 7.097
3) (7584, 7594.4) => 7.285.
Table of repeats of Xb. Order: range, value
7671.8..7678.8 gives 7.537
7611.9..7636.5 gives 7.59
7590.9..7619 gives 7.872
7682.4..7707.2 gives 7.348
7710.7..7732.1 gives 7.349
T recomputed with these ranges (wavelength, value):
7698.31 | 7.32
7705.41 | 7.167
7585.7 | 7.285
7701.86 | 6.954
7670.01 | 7.018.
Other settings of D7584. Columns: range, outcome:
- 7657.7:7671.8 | 6.599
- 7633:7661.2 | 6.915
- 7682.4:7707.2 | 6.954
